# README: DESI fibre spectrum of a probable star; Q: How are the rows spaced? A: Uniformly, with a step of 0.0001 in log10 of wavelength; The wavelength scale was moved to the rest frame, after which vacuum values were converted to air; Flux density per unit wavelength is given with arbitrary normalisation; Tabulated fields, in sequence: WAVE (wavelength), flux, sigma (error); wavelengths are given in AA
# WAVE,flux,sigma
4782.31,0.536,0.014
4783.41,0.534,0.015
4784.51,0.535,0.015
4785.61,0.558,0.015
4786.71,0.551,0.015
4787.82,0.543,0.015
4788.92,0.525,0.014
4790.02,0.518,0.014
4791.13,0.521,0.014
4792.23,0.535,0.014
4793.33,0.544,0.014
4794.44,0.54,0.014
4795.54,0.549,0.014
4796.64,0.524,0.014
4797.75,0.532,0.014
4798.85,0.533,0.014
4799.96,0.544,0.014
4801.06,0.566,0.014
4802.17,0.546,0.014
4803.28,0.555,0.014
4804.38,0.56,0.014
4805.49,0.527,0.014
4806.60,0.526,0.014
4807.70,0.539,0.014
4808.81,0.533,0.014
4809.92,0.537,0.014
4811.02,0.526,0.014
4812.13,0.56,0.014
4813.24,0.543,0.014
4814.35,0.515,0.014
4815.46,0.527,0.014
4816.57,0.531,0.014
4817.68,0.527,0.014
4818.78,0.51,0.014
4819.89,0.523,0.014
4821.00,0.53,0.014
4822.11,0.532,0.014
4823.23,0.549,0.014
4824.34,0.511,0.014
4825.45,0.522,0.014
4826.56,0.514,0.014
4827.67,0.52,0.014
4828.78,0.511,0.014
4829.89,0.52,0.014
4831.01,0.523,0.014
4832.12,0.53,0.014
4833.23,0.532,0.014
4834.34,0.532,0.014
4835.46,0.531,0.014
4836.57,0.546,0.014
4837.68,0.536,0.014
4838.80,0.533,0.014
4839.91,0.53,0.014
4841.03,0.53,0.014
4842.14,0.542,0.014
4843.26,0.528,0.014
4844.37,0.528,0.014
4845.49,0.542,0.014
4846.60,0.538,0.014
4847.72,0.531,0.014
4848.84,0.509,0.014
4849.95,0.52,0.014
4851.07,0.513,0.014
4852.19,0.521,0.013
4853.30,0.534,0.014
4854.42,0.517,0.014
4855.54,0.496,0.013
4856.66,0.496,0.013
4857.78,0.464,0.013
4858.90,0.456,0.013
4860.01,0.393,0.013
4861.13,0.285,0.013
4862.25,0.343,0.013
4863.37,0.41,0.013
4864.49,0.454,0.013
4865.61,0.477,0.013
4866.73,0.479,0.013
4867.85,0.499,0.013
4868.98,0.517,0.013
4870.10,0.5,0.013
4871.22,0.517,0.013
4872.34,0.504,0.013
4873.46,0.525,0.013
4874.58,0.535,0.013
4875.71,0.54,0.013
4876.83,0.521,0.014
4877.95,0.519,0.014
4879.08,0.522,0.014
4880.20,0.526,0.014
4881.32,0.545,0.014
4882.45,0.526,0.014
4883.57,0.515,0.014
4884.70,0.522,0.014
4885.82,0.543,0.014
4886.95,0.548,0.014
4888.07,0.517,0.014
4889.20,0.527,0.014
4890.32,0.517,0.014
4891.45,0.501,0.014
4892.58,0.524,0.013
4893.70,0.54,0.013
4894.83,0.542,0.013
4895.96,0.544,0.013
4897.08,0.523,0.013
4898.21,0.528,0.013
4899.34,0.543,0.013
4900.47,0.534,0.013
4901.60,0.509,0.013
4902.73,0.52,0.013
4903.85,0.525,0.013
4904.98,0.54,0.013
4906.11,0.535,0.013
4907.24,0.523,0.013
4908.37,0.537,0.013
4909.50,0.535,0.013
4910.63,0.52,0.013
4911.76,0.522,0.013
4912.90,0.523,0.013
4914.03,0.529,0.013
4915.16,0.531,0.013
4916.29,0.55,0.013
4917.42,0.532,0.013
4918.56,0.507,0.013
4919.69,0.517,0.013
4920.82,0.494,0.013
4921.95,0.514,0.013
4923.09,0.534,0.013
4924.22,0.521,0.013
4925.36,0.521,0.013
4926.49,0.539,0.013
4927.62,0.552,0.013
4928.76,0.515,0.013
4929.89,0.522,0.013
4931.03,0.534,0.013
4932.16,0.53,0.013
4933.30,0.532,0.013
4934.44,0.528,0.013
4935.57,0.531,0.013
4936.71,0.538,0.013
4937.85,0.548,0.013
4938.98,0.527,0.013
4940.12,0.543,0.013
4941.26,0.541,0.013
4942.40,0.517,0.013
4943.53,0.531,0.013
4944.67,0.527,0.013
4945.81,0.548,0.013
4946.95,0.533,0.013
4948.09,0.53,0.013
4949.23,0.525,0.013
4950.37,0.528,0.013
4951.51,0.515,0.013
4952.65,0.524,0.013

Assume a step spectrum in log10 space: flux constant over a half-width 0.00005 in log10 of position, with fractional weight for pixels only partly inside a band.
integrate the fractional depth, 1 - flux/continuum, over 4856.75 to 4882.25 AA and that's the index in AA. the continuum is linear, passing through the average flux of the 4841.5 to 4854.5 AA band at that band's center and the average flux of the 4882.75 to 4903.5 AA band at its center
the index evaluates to 2.3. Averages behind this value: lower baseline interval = 0.527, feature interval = 0.48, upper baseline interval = 0.528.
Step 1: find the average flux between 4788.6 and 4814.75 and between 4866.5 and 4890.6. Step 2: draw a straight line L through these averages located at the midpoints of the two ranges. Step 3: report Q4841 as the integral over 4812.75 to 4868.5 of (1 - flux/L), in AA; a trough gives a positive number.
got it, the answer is 2.5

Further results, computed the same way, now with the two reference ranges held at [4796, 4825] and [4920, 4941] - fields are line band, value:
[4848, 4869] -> 2.6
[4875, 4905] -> 0.2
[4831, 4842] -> 0.0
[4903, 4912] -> 0.0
